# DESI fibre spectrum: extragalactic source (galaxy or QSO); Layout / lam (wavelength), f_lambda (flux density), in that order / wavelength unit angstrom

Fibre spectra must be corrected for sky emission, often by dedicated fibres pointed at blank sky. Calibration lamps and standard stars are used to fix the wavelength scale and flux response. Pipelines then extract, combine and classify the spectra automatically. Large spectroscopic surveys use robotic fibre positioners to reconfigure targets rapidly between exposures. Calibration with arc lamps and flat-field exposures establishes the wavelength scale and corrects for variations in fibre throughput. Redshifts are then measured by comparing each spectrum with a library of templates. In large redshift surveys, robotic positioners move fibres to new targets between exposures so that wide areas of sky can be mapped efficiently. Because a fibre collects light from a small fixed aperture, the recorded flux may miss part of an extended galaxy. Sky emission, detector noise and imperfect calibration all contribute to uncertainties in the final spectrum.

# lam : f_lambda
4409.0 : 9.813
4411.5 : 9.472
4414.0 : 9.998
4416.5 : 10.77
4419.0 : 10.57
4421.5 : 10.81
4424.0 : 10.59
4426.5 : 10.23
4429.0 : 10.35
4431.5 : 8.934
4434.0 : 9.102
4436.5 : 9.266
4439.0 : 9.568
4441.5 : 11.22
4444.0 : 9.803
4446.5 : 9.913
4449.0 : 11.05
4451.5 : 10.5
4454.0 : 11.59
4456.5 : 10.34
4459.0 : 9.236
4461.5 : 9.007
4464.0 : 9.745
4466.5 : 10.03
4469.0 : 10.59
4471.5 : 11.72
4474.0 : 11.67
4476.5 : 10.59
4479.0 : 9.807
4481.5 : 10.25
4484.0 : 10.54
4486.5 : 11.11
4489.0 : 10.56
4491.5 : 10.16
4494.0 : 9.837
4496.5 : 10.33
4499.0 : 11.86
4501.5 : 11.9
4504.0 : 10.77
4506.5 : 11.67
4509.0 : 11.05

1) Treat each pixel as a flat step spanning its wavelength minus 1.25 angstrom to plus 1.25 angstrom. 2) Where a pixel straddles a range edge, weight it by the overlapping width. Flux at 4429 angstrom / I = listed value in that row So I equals 10.35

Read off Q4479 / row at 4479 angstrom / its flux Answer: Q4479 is 9.807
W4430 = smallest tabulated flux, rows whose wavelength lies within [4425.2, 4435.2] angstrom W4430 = 8.934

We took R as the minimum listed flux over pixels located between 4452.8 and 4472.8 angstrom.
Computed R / 9.007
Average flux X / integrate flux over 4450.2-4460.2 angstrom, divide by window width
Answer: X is 10.4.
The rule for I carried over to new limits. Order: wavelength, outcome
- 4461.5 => 9.007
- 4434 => 9.102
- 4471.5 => 11.72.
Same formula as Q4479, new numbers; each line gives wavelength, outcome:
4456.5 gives 10.34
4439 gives 9.568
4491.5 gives 10.16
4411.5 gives 9.472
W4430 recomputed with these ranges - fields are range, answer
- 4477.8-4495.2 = 9.807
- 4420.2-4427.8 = 10.23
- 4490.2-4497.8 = 9.837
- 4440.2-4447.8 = 9.803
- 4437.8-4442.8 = 9.568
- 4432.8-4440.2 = 9.102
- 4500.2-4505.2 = 10.77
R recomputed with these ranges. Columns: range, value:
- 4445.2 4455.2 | 9.913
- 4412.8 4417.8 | 9.998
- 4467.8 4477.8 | 10.59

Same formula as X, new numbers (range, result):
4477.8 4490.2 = 10.5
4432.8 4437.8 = 9.19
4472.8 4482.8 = 10.6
